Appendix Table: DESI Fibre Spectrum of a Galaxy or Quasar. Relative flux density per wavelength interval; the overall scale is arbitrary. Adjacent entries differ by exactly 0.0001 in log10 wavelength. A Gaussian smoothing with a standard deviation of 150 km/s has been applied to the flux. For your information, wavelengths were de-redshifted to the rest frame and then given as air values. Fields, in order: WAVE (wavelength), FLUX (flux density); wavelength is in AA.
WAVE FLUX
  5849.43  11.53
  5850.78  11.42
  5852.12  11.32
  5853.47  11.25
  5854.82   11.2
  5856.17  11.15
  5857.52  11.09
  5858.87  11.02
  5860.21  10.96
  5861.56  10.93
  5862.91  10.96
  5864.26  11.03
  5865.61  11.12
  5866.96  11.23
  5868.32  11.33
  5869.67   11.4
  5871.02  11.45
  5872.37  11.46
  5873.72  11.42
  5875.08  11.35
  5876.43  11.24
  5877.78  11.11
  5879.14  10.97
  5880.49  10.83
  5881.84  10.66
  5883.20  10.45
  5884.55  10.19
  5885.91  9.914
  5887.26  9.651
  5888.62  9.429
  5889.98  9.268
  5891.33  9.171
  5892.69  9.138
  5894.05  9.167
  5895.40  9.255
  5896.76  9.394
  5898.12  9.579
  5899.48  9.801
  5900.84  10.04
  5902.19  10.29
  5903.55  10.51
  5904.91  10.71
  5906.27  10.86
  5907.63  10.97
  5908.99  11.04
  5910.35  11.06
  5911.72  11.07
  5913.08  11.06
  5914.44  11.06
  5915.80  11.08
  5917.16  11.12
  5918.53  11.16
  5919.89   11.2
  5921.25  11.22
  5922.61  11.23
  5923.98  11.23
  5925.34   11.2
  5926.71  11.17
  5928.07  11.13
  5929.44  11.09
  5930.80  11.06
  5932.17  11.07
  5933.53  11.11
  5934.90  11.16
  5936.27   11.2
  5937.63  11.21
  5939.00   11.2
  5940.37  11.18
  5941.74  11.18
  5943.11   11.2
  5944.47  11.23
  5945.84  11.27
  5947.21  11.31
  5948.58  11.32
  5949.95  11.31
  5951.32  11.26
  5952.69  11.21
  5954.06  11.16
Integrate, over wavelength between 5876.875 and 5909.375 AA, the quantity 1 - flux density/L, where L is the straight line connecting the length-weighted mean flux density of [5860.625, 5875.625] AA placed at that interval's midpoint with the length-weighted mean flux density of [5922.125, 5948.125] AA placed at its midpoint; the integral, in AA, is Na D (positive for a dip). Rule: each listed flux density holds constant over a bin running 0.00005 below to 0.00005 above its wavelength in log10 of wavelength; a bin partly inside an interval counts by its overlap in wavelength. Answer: 3.2 AA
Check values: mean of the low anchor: 11.2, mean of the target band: 10.1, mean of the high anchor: 11.2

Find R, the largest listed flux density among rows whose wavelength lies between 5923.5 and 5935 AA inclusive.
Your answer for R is 11.23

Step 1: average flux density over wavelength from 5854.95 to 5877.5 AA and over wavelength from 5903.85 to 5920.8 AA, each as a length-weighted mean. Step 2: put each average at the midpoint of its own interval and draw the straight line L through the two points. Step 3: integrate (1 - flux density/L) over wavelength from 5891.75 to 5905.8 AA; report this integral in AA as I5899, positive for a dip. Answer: 1.6 AA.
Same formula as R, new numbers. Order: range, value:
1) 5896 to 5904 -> 10.51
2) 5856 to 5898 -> 11.46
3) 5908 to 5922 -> 11.22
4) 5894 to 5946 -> 11.27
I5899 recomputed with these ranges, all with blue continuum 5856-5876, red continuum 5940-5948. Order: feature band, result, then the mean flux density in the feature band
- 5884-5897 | 2.04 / 9.45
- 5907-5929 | 0.19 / 11.1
